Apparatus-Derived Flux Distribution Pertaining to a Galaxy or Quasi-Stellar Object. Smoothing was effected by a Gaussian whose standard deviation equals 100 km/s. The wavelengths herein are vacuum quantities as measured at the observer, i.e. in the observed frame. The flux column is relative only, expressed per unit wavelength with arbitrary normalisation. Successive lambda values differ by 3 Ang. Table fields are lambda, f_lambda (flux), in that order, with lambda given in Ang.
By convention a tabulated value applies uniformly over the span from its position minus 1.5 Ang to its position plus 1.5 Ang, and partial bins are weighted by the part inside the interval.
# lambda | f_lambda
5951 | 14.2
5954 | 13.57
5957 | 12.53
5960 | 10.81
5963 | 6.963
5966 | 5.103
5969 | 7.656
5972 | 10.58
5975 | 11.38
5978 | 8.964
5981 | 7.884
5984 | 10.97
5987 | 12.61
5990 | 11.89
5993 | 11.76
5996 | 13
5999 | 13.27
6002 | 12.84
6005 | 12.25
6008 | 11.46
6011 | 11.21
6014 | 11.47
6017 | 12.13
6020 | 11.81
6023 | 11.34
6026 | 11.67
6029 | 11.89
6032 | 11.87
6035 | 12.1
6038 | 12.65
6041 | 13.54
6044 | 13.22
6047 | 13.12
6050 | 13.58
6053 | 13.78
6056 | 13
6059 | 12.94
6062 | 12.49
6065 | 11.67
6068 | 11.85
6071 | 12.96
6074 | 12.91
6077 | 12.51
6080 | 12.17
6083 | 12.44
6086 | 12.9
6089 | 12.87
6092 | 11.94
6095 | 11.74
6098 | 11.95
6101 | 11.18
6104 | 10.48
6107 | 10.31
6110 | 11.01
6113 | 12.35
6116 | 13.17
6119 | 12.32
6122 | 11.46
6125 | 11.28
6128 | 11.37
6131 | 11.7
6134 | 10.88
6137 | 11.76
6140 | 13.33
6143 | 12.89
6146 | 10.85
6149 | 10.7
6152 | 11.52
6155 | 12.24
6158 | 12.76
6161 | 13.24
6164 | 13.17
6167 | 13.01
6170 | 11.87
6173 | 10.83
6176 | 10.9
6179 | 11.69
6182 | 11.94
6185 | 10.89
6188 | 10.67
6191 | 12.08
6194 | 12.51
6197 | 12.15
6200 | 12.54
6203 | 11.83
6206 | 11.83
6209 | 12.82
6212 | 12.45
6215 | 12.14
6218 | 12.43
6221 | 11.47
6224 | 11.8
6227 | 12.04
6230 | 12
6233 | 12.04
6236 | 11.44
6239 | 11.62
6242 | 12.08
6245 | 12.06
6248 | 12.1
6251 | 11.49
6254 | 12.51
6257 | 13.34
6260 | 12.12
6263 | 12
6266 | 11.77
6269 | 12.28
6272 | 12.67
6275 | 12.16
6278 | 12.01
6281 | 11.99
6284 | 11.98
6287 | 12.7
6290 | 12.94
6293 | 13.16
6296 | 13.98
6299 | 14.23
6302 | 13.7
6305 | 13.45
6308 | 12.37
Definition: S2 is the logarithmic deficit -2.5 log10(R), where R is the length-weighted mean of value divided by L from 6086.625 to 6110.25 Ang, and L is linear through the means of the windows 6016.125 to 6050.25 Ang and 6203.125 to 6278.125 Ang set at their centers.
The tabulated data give 0.07 mag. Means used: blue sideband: 12.4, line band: 11.5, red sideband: 12.1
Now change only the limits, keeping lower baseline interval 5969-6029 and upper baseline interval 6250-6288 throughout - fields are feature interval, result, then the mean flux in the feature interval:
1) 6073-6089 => -0.08 mag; 12.6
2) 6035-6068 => -0.12 mag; 12.9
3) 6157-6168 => -0.10 mag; 13.1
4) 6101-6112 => 0.09 mag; 10.8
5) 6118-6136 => 0.03 mag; 11.5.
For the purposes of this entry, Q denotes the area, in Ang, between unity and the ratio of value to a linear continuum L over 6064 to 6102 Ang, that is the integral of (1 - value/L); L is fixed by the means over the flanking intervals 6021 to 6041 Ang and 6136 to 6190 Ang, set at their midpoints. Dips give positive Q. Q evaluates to -0.9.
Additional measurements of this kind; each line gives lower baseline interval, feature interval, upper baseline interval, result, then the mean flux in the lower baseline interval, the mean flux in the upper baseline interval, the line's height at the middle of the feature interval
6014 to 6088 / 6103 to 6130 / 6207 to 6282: 1.8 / 12.5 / 12.1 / 12.4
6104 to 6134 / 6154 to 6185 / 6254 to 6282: -0.8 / 11.6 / 12.3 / 11.8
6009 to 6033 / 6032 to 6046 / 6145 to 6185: -1.3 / 11.7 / 11.9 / 11.7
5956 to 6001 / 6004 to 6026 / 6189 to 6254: -2.2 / 10.4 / 12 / 10.6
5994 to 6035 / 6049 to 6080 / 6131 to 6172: -1.7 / 12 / 12.1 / 12.1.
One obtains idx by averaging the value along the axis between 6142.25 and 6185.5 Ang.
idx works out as 11.9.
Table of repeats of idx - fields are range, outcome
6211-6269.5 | 12.1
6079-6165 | 11.9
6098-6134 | 11.5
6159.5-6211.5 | 12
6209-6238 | 12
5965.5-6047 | 11.5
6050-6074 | 12.7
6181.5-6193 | 11.4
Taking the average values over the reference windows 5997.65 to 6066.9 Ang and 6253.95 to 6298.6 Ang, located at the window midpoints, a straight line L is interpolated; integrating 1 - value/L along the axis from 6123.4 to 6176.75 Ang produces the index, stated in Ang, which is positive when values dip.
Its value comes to 2.4 Ang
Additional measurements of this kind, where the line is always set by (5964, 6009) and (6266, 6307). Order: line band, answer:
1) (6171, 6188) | 1.2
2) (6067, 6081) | -1.5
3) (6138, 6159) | -0.3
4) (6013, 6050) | -4.2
